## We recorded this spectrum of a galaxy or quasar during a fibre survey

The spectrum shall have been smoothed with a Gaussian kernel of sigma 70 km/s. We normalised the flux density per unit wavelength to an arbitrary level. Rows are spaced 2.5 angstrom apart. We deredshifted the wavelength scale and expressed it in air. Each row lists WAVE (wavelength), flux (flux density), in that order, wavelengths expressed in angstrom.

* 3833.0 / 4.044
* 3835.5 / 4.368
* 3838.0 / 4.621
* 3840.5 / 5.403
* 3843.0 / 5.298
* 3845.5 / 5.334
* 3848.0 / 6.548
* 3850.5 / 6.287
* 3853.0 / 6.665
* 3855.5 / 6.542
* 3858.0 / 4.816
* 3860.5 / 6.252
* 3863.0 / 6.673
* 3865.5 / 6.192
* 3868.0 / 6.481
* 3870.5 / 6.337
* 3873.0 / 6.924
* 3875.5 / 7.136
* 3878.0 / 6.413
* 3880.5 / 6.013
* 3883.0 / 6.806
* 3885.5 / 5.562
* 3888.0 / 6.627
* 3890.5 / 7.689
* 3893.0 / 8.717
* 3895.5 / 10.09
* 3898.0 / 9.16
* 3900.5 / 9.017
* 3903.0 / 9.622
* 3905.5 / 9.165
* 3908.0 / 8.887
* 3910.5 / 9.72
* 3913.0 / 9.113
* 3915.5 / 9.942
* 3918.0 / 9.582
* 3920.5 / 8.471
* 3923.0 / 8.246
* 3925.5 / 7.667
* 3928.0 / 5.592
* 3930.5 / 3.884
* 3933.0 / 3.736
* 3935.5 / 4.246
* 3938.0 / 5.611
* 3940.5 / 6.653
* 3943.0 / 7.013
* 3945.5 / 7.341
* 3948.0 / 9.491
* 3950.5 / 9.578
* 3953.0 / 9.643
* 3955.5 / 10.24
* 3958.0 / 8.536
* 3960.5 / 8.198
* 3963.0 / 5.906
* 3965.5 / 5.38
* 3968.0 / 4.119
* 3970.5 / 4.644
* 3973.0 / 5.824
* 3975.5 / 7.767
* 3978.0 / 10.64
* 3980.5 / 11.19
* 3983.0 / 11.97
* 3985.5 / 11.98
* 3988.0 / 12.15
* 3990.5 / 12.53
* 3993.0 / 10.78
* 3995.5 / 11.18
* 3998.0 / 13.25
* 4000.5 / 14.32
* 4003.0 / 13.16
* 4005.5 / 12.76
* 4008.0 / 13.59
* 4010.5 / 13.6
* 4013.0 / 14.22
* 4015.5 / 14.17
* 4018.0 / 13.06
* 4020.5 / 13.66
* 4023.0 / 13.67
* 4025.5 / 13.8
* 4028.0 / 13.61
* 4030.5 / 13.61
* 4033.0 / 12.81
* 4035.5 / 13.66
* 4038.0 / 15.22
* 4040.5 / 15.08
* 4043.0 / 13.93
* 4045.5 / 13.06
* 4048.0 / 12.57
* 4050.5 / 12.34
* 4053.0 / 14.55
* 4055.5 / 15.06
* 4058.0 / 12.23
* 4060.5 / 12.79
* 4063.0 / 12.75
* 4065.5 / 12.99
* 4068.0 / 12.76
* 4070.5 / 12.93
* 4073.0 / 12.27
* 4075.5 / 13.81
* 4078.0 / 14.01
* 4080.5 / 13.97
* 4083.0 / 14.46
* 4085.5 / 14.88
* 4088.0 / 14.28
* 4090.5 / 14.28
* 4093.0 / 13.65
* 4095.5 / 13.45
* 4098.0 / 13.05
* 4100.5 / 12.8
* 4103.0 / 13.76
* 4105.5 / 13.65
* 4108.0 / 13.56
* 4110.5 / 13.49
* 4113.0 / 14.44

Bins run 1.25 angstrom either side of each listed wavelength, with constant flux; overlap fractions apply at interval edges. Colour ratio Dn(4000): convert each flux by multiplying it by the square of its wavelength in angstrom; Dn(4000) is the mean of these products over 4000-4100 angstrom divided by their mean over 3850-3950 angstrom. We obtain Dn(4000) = 2.0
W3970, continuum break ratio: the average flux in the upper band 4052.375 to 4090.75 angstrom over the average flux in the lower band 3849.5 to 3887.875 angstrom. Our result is 2.14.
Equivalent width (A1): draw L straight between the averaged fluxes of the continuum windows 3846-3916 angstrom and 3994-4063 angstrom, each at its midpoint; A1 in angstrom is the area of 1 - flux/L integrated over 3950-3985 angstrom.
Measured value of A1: 8.98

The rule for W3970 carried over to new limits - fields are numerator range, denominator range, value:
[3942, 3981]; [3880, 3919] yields 0.91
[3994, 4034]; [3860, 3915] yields 1.74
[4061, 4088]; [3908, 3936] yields 1.81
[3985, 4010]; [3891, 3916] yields 1.36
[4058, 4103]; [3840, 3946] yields 1.90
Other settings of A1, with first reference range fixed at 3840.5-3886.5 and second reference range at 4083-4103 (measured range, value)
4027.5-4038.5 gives -1.74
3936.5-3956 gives 2.00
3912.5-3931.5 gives 0.70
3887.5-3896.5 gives -1.50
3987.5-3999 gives -1.56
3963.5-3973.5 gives 4.84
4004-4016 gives -2.77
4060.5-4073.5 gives 0.18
